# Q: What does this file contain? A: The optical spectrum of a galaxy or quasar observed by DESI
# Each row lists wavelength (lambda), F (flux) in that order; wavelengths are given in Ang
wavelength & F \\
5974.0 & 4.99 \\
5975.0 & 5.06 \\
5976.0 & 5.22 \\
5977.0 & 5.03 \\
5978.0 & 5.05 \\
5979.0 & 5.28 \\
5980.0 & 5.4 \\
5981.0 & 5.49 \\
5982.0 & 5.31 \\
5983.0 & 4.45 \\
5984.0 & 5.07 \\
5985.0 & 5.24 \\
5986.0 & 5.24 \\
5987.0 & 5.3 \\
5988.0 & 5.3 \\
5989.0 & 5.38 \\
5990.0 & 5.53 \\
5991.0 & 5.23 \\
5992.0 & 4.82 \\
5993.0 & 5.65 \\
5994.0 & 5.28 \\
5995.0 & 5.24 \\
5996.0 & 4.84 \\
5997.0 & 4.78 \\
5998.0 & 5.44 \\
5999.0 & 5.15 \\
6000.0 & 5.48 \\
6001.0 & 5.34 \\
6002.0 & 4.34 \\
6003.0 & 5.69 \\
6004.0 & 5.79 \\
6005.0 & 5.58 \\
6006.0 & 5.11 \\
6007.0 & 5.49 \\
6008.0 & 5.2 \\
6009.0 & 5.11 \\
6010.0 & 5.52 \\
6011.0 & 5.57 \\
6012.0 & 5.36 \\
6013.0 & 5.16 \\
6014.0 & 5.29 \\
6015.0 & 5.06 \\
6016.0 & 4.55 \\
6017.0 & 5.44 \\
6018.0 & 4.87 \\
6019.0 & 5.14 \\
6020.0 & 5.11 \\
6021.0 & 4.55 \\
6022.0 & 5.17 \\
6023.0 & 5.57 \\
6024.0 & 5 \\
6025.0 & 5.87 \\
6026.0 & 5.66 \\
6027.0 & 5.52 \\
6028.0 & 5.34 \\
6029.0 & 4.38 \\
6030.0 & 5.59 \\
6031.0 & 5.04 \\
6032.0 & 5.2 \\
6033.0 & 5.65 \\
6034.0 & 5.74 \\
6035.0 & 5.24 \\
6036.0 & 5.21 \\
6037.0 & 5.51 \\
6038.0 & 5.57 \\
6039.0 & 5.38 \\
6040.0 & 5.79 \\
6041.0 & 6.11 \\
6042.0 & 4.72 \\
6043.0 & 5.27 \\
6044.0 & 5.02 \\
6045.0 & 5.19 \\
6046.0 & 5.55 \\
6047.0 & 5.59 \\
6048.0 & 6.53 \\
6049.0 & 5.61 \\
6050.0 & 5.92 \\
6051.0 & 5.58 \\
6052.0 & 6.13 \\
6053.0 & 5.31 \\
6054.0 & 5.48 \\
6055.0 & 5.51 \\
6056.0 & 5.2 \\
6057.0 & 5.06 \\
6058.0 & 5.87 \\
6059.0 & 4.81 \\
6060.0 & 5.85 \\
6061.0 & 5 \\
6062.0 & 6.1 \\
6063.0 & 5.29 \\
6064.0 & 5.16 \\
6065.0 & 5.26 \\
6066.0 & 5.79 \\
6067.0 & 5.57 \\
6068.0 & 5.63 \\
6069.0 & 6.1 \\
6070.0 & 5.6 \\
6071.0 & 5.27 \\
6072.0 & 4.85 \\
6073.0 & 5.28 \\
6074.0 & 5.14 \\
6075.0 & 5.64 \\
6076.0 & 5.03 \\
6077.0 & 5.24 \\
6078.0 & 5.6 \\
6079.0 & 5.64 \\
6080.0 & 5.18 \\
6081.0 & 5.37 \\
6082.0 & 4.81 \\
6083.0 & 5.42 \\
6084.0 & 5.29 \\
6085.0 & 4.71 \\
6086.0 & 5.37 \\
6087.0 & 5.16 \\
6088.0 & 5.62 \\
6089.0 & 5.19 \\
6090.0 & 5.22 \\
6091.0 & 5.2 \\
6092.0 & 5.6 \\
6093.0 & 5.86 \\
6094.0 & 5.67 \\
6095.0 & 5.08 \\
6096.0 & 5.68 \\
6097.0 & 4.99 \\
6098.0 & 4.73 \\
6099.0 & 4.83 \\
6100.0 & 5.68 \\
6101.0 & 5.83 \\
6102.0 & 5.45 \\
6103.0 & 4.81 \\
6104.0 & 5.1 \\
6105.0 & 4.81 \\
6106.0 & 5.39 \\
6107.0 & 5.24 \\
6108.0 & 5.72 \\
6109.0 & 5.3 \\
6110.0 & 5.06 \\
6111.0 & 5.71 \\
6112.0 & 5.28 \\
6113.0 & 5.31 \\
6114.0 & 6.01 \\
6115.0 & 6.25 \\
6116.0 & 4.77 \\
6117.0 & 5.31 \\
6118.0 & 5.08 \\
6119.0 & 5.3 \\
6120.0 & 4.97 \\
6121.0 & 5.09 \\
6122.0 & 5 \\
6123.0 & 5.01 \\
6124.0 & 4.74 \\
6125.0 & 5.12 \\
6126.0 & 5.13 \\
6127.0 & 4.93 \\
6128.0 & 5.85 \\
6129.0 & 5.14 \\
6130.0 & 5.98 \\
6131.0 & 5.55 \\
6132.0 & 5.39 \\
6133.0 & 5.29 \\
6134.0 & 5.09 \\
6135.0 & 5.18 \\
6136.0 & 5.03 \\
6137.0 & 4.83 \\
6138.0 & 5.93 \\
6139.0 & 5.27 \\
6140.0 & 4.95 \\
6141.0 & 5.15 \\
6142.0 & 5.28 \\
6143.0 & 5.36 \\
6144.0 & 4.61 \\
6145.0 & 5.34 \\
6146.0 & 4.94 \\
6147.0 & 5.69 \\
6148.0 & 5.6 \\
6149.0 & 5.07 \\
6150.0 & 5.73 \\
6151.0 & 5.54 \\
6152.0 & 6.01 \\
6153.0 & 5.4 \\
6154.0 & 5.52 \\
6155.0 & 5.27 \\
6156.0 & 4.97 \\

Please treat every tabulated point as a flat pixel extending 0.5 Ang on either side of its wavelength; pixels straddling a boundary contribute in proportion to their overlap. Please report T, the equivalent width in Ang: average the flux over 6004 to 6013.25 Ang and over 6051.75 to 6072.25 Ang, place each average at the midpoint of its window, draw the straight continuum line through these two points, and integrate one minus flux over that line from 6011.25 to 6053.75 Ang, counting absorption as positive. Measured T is 0.36 Ang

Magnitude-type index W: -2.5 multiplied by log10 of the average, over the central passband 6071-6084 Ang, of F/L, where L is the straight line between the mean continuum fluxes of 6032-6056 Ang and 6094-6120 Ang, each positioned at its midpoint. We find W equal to 0.03 mag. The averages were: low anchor 5.53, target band 5.27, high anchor 5.31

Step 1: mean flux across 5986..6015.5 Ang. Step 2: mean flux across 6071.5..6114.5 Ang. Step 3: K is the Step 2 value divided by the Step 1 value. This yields 1.01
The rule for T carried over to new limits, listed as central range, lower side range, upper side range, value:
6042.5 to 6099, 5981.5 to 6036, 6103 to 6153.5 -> -1.5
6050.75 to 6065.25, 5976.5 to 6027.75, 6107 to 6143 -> -0.5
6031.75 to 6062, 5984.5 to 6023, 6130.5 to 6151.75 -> -1.5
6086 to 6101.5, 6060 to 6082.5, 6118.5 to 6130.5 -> -0.1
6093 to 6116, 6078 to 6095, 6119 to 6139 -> -0.3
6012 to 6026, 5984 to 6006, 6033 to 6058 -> 0.6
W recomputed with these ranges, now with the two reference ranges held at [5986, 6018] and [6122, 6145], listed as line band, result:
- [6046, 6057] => -0.08 mag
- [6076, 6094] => -0.02 mag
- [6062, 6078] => -0.04 mag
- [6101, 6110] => -0.01 mag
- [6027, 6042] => -0.03 mag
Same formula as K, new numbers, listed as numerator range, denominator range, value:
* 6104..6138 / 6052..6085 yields 0.98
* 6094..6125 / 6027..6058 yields 0.96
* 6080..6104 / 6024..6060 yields 0.97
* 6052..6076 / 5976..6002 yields 1.05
